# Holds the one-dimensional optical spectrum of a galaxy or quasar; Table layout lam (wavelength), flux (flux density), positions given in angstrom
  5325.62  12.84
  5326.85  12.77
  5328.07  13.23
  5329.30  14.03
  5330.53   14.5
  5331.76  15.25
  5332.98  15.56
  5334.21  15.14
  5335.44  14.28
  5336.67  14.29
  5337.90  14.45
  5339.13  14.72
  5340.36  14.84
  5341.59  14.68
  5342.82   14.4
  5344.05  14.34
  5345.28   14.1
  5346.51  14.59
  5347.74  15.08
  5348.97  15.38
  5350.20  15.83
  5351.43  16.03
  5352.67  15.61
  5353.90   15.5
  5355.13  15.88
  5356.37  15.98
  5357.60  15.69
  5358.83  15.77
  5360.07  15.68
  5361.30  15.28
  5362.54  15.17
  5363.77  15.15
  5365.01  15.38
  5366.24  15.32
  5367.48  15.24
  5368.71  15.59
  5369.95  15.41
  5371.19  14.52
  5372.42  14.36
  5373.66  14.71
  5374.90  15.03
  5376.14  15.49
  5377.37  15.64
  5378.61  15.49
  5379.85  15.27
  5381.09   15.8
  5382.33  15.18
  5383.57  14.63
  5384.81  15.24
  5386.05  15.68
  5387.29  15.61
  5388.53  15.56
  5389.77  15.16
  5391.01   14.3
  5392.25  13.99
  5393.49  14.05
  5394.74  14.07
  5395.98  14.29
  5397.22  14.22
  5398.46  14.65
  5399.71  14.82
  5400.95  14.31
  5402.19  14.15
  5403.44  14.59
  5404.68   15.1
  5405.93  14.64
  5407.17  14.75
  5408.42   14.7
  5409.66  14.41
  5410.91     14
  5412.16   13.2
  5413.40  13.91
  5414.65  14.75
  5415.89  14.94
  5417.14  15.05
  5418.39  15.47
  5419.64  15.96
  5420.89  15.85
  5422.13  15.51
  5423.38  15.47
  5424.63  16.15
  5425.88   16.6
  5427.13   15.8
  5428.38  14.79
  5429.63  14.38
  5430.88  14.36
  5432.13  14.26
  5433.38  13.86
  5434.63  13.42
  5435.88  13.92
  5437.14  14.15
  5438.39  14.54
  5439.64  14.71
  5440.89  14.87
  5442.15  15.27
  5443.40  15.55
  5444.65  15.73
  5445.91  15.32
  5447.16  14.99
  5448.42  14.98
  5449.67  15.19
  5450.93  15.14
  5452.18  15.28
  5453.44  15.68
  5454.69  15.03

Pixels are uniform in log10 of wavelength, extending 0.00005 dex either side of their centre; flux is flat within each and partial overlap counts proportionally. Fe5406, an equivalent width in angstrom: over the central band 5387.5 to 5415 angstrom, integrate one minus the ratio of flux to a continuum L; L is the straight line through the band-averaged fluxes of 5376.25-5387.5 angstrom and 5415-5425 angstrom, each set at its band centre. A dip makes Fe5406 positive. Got 1.8 angstrom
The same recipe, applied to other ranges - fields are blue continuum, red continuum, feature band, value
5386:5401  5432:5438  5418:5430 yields -1.3 angstrom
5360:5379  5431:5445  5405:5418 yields 0.3 angstrom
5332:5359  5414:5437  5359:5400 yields 0.0 angstrom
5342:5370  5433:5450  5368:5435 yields 0.6 angstrom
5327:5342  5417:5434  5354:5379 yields -0.9 angstrom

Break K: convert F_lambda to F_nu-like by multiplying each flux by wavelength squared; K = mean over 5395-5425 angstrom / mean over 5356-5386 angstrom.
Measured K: 0.98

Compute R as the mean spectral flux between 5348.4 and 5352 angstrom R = 15.8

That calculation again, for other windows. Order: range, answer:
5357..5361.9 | 15.6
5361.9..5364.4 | 15.1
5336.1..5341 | 14.6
